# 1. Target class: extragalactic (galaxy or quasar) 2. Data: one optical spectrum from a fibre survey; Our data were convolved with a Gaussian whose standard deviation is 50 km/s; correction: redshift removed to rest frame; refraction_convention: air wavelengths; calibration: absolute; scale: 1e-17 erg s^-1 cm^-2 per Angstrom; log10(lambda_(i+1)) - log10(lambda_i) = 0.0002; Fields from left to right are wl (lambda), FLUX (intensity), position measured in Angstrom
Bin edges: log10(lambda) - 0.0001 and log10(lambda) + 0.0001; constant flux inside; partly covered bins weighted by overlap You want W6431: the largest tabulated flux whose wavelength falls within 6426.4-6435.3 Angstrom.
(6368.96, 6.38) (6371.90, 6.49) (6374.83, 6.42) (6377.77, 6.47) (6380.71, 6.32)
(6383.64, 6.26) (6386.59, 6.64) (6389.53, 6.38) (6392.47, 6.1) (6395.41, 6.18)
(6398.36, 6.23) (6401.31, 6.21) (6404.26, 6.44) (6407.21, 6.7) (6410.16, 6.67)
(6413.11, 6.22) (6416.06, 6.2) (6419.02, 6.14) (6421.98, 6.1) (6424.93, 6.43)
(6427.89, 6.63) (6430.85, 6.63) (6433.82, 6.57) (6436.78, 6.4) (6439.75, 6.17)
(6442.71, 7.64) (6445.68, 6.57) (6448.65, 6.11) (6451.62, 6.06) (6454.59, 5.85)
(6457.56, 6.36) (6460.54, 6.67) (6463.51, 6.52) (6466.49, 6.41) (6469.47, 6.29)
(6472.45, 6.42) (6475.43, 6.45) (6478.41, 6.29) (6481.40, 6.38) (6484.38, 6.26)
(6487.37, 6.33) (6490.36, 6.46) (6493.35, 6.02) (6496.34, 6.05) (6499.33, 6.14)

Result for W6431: 6.63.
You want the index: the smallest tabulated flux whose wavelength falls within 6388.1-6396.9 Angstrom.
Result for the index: 6.1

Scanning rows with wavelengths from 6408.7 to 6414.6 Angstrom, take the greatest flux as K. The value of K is 6.67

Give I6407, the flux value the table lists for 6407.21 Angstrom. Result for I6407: 6.7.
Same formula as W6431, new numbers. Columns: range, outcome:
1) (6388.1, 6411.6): 6.7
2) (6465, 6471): 6.41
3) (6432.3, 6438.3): 6.57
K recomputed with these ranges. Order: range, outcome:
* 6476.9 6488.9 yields 6.38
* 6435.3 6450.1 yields 7.64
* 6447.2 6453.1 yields 6.11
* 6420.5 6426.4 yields 6.43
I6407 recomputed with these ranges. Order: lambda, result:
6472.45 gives 6.42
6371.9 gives 6.49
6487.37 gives 6.33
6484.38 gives 6.26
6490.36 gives 6.46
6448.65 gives 6.11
